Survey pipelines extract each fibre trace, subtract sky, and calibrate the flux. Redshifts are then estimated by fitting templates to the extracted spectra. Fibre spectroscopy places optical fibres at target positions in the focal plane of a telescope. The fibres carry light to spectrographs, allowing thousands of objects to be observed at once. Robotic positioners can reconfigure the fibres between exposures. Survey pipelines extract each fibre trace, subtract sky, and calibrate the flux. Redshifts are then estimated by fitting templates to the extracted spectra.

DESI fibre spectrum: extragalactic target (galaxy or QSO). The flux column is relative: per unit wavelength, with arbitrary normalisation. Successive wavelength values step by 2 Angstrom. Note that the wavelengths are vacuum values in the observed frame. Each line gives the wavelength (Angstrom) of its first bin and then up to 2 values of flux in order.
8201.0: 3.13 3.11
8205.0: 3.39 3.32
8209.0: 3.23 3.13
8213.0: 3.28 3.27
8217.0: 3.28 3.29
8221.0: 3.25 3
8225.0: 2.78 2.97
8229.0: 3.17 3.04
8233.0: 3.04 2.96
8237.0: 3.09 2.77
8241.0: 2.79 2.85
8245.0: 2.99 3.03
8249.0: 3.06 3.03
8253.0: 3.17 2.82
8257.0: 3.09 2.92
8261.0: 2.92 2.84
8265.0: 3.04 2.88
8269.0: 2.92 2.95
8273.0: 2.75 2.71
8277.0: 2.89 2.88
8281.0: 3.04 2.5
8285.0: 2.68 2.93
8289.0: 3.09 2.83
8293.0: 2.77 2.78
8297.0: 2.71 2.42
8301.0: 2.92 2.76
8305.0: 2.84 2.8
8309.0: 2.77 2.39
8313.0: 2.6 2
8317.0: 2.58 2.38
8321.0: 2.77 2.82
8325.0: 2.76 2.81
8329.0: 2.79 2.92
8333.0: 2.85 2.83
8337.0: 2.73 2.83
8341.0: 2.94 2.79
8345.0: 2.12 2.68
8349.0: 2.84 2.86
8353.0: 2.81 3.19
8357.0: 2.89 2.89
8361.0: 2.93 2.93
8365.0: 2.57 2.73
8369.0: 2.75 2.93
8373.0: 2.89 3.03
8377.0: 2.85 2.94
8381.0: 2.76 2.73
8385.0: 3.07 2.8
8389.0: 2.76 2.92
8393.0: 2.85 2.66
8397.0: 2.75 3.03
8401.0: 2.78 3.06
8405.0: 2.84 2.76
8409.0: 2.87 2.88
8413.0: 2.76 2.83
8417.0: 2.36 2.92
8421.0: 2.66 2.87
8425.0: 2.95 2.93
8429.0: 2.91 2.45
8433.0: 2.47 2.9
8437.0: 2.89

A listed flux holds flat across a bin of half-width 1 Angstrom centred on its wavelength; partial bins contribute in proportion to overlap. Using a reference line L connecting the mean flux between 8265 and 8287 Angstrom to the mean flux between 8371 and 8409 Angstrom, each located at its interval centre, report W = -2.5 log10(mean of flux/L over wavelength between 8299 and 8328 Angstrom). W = 0.08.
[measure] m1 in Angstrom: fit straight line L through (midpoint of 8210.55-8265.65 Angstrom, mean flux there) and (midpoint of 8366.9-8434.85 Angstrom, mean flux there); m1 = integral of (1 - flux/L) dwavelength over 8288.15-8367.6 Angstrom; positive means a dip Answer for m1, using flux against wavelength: 4.5 Angstrom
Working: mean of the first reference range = 3.03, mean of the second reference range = 2.82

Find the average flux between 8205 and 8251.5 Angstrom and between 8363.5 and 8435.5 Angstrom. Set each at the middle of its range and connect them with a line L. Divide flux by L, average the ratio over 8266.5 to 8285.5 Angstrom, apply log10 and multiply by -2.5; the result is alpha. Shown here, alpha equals 0.07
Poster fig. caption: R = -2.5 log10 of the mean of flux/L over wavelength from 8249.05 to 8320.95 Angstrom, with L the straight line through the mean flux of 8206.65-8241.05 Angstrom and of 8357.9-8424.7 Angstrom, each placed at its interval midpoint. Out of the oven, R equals 0.08 mag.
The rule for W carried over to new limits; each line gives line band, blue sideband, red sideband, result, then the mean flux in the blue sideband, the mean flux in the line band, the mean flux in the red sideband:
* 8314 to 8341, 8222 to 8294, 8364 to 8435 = 0.06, 2.92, 2.71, 2.81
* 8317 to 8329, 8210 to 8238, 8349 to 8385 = 0.09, 3.11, 2.7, 2.87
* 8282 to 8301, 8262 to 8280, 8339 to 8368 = 0.04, 2.87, 2.75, 2.8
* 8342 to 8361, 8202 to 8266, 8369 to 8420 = 0.04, 3.06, 2.79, 2.84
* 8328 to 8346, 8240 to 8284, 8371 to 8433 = 0.04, 2.91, 2.76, 2.82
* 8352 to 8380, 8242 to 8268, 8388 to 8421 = -0.01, 2.97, 2.88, 2.81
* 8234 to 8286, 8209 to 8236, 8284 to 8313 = 0.01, 3.12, 2.91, 2.76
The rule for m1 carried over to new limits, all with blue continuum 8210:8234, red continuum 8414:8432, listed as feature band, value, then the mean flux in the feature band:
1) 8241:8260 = 0.6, 2.98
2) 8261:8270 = 0.4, 2.92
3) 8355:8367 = 0.1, 2.86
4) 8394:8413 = -0.3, 2.84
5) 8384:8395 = -0.1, 2.86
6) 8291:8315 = 2.4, 2.68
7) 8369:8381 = -0.2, 2.9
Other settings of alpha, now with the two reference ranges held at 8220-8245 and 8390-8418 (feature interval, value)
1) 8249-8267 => -0.01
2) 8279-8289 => 0.04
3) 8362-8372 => 0.02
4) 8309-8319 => 0.19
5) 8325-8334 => 0.02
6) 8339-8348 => 0.08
